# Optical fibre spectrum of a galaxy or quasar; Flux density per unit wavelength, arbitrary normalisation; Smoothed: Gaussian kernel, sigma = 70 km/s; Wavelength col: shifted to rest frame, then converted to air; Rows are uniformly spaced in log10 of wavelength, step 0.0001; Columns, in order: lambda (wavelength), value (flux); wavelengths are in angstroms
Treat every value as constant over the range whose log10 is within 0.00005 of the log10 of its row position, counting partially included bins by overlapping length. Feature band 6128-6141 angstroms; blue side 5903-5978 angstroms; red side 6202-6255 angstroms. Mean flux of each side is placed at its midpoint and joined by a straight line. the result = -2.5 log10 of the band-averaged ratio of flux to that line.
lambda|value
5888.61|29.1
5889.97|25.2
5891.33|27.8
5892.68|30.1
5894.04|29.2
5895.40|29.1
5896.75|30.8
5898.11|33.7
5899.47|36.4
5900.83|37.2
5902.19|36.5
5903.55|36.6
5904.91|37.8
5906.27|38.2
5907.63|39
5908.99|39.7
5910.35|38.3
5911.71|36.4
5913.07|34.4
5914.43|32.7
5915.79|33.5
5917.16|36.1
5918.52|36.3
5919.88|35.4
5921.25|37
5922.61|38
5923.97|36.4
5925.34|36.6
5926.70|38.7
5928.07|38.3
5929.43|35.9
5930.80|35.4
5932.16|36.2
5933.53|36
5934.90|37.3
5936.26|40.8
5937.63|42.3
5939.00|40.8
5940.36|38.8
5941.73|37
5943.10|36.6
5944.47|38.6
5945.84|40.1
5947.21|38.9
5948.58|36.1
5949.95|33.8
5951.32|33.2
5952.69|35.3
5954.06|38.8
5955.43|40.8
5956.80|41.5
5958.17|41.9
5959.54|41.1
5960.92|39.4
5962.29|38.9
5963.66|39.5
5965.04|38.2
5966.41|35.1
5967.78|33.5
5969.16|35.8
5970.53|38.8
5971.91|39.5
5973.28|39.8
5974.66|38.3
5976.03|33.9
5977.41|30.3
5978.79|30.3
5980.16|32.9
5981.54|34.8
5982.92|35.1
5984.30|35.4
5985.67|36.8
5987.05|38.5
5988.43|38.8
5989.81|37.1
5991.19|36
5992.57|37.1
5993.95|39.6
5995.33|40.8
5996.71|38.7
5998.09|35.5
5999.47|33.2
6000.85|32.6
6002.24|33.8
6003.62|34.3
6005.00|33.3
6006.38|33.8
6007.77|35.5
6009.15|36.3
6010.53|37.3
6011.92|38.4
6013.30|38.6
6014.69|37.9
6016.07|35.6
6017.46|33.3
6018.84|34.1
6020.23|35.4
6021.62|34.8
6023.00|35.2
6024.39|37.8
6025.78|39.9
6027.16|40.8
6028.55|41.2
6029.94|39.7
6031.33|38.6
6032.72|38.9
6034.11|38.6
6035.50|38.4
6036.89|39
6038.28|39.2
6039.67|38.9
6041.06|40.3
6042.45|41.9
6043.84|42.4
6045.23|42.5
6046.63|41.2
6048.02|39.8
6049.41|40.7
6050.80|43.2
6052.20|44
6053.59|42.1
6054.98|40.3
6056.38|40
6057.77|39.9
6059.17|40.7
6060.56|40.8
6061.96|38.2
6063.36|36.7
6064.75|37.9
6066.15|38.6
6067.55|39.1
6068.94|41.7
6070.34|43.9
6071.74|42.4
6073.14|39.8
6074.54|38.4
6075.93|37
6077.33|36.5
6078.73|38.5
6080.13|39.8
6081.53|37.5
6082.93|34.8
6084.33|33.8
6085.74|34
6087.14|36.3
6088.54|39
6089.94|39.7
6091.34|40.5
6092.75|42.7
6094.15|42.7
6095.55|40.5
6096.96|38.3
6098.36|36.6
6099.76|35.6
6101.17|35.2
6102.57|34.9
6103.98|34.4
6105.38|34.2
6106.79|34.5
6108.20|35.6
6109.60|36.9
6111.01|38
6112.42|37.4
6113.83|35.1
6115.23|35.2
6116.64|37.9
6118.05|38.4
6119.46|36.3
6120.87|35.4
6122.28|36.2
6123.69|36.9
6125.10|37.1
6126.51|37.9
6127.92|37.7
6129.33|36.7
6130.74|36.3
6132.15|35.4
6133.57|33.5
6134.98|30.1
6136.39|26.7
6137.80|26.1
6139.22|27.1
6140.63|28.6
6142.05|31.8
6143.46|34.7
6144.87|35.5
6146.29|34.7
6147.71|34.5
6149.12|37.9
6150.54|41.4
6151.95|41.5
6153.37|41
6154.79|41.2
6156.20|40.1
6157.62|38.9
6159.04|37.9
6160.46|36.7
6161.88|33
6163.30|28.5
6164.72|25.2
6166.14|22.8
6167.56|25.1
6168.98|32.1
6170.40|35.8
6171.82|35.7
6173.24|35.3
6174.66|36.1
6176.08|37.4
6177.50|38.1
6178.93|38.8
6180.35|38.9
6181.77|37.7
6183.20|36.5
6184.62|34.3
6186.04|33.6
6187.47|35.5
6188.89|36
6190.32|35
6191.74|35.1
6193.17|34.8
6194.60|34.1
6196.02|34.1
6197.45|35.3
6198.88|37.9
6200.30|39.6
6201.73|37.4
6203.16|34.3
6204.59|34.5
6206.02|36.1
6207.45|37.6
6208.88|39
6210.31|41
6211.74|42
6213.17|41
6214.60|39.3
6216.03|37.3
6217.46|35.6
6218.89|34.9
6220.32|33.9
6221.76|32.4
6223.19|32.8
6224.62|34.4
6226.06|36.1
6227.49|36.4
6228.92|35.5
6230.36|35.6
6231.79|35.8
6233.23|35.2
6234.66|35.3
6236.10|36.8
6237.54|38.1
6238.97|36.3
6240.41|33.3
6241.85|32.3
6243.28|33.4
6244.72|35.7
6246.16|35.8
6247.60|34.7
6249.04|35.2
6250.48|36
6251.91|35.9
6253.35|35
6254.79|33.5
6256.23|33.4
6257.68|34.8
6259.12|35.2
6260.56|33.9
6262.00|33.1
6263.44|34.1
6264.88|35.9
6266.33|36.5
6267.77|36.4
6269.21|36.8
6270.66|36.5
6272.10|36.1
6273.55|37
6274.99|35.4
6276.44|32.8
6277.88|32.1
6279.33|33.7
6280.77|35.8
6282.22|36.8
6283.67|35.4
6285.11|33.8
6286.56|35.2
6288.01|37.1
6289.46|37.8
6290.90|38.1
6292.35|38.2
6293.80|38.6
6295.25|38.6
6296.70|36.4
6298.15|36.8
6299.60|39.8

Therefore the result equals 0.16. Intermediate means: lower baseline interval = 37.4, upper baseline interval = 35.9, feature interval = 31.6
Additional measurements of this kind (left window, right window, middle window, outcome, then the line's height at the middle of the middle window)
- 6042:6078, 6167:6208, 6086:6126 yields 0.04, 38.7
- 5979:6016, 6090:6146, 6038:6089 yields -0.11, 35.8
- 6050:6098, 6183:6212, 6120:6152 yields 0.10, 37.8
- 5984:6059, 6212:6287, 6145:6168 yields 0.04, 36.5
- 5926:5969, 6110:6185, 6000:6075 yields -0.06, 36.7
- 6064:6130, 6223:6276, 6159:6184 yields 0.08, 36.5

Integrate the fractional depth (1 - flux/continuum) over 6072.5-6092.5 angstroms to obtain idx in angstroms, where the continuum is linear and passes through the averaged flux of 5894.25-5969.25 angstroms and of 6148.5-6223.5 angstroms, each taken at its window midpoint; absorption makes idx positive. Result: -0.7 angstroms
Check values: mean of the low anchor 37.1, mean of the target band 37.7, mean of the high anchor 36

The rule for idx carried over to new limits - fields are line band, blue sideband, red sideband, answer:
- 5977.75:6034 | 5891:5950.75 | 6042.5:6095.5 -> 2.68 angstroms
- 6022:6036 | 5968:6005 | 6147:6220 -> -1.09 angstroms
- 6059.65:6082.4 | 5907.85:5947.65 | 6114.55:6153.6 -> -2.19 angstroms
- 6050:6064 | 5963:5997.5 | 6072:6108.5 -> -1.30 angstroms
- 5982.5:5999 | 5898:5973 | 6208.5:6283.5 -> -0.13 angstroms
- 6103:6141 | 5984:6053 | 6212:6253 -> 2.17 angstroms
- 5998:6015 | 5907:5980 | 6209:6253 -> 0.73 angstroms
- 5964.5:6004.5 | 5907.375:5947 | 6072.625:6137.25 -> 1.19 angstroms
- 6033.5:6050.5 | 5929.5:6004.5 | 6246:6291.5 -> -1.71 angstroms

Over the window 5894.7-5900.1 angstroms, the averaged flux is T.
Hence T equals 32.5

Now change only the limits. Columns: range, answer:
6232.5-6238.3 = 36.3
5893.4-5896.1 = 29.2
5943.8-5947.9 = 39.2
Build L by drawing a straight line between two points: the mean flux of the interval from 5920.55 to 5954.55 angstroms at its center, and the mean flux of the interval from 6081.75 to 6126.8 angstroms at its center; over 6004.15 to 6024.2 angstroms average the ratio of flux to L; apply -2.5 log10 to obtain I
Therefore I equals 0.045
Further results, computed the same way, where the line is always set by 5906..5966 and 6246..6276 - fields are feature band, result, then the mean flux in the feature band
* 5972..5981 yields 0.08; 34.6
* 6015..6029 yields 0.01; 36.8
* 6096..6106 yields 0.02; 35.7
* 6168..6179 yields 0.00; 35.7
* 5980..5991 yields 0.03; 36.3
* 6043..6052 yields -0.14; 41.8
